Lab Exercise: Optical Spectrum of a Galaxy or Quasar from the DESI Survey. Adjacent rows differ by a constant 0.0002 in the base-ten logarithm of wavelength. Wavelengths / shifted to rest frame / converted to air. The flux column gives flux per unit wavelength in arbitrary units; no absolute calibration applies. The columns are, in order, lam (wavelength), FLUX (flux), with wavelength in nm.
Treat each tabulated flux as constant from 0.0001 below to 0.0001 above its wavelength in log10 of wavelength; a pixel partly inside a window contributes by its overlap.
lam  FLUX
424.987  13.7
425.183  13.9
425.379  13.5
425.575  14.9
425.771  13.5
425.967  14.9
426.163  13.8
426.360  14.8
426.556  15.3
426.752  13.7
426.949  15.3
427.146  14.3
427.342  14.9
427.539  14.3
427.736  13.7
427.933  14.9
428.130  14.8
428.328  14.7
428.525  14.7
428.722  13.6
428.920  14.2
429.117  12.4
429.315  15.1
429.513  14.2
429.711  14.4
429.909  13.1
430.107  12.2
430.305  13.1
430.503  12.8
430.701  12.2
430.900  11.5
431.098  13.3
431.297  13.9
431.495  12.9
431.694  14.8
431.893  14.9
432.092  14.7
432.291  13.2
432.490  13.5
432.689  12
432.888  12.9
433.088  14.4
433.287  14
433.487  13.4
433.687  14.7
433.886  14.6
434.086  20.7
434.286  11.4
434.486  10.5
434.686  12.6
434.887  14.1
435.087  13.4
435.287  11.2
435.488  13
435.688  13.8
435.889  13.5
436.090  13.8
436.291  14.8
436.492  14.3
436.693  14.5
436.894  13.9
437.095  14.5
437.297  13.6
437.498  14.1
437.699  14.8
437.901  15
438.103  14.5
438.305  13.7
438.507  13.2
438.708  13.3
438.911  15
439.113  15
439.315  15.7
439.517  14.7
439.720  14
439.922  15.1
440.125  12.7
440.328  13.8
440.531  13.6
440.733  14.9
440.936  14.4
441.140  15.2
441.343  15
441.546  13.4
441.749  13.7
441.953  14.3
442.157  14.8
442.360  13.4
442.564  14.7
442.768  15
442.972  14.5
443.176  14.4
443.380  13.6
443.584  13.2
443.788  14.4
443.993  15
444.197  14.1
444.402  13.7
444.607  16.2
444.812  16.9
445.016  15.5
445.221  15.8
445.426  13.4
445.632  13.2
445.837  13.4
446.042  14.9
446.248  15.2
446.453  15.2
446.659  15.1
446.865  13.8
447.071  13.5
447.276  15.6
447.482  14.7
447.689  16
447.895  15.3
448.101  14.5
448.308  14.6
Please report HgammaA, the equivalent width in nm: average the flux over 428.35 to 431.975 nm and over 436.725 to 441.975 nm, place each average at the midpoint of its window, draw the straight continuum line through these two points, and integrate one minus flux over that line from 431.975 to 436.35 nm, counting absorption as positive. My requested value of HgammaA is 0.07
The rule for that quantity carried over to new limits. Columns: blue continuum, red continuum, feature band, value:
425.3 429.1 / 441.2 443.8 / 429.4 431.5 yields 0.18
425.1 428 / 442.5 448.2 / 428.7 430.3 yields 0.09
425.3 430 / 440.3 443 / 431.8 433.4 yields 0.07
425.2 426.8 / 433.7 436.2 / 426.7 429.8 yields -0.05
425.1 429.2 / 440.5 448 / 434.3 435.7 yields 0.19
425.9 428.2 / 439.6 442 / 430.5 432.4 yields 0.13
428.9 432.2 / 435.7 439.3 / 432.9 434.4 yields -0.08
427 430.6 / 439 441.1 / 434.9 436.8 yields 0.09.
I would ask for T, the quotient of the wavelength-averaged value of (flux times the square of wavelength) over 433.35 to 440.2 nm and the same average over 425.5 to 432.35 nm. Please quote 1.04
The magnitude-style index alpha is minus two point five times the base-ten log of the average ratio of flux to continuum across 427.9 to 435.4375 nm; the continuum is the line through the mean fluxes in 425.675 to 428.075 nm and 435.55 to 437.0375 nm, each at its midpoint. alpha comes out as 0.05 mag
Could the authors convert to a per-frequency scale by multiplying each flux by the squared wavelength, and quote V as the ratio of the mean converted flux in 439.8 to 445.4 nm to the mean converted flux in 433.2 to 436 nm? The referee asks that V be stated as 1.1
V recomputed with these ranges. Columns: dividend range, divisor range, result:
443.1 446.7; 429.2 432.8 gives 1.16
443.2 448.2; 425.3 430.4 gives 1.12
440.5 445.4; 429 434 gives 1.13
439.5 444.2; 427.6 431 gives 1.11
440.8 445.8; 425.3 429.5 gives 1.09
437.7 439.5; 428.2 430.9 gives 1.11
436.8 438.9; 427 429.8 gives 1.03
